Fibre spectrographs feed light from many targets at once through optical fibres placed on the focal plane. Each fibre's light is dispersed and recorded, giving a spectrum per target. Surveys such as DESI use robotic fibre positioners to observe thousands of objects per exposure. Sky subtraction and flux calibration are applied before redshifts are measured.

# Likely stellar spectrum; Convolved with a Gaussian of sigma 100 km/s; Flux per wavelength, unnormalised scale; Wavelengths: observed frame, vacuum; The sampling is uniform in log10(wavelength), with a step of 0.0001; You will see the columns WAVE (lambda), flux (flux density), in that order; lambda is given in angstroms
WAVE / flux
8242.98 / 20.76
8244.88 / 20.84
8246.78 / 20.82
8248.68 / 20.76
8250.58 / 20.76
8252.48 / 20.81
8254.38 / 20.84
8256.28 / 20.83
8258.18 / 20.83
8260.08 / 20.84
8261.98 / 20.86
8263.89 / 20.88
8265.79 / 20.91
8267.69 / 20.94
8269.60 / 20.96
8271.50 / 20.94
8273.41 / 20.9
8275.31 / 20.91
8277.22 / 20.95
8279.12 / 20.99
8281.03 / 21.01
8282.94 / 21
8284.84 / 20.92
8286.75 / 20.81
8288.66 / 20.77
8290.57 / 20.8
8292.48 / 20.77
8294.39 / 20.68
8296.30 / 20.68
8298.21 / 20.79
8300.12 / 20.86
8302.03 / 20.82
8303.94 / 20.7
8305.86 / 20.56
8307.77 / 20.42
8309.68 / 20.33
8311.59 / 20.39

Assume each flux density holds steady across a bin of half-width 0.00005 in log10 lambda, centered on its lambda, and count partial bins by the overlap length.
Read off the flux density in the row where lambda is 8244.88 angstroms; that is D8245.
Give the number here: 20.84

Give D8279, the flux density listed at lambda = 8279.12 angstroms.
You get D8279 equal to 20.99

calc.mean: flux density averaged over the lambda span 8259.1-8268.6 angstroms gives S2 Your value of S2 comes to 20.9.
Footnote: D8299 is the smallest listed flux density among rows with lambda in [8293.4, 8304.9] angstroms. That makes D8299 20.68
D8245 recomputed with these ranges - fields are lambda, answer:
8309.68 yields 20.33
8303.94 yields 20.7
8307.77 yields 20.42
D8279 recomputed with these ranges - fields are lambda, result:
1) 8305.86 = 20.56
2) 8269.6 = 20.96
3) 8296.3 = 20.68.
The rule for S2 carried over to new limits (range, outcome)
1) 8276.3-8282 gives 21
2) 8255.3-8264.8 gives 20.8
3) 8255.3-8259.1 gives 20.8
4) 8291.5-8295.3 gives 20.7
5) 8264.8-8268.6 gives 21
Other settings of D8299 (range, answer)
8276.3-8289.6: 20.77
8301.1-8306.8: 20.56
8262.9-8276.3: 20.88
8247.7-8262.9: 20.76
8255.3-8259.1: 20.83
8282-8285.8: 20.92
